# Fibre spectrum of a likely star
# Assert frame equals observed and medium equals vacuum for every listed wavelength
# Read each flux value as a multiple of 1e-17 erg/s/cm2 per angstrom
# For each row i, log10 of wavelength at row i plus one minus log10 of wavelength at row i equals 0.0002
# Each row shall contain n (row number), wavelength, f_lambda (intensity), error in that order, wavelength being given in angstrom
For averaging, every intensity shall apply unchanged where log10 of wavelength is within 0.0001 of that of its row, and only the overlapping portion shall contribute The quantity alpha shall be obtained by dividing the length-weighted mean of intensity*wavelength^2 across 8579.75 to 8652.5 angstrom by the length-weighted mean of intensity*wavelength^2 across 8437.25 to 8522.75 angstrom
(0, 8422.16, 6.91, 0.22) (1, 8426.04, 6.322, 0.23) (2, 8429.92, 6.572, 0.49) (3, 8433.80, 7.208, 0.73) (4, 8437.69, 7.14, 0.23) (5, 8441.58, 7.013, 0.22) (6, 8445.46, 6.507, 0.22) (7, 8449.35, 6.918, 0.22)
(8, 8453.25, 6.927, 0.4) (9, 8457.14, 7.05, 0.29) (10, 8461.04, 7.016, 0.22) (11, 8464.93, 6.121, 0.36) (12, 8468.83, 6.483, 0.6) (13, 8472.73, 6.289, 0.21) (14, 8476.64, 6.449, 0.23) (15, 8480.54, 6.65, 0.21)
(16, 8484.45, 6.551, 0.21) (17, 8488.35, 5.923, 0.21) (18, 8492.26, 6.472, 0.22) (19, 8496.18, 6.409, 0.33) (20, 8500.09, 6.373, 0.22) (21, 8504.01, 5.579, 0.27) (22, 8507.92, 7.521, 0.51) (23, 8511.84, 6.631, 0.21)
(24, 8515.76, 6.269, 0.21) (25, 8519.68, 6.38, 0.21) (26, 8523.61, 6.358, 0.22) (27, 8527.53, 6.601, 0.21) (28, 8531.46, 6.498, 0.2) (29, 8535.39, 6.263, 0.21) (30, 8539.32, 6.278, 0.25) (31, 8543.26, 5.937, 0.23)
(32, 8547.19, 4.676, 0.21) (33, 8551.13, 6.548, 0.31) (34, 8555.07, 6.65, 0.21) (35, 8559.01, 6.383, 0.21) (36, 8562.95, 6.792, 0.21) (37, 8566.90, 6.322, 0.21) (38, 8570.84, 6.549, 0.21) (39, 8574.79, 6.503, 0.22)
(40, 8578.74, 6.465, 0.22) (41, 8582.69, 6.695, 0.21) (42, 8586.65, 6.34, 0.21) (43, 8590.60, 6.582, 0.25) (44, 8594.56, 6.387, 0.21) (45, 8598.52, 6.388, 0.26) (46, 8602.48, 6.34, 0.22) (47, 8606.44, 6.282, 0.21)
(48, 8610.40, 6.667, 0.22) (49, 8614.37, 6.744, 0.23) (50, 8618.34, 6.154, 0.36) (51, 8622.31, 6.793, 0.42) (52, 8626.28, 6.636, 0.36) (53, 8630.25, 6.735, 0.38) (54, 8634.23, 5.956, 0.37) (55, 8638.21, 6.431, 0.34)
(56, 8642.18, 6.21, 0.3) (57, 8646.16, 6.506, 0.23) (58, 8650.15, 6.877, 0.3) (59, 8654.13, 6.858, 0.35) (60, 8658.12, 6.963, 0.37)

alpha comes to 1.02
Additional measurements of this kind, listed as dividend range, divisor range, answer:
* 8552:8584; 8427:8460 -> 0.98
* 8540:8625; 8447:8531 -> 1.00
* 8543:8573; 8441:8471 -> 0.95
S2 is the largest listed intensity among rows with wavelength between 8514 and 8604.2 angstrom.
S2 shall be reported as 6.792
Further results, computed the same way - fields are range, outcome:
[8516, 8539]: 6.601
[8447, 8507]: 7.05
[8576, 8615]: 6.744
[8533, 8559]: 6.65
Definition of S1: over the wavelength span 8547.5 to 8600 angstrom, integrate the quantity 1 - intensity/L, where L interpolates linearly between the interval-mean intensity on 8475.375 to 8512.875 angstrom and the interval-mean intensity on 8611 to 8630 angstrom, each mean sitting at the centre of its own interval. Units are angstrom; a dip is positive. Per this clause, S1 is 0.77 angstrom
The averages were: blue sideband 6.45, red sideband 6.6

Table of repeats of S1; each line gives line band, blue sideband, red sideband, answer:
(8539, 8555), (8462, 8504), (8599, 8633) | 1.3 angstrom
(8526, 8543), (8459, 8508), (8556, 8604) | 0.2 angstrom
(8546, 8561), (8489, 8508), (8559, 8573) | 0.8 angstrom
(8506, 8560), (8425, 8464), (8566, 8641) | 2.4 angstrom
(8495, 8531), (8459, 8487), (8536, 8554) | -1.6 angstrom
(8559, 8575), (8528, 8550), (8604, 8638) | -0.9 angstrom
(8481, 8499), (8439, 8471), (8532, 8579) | 0.6 angstrom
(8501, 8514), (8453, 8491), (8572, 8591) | -0.1 angstrom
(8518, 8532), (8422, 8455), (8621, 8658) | 0.5 angstrom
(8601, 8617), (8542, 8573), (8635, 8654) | -0.3 angstrom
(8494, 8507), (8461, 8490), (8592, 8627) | 0.4 angstrom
